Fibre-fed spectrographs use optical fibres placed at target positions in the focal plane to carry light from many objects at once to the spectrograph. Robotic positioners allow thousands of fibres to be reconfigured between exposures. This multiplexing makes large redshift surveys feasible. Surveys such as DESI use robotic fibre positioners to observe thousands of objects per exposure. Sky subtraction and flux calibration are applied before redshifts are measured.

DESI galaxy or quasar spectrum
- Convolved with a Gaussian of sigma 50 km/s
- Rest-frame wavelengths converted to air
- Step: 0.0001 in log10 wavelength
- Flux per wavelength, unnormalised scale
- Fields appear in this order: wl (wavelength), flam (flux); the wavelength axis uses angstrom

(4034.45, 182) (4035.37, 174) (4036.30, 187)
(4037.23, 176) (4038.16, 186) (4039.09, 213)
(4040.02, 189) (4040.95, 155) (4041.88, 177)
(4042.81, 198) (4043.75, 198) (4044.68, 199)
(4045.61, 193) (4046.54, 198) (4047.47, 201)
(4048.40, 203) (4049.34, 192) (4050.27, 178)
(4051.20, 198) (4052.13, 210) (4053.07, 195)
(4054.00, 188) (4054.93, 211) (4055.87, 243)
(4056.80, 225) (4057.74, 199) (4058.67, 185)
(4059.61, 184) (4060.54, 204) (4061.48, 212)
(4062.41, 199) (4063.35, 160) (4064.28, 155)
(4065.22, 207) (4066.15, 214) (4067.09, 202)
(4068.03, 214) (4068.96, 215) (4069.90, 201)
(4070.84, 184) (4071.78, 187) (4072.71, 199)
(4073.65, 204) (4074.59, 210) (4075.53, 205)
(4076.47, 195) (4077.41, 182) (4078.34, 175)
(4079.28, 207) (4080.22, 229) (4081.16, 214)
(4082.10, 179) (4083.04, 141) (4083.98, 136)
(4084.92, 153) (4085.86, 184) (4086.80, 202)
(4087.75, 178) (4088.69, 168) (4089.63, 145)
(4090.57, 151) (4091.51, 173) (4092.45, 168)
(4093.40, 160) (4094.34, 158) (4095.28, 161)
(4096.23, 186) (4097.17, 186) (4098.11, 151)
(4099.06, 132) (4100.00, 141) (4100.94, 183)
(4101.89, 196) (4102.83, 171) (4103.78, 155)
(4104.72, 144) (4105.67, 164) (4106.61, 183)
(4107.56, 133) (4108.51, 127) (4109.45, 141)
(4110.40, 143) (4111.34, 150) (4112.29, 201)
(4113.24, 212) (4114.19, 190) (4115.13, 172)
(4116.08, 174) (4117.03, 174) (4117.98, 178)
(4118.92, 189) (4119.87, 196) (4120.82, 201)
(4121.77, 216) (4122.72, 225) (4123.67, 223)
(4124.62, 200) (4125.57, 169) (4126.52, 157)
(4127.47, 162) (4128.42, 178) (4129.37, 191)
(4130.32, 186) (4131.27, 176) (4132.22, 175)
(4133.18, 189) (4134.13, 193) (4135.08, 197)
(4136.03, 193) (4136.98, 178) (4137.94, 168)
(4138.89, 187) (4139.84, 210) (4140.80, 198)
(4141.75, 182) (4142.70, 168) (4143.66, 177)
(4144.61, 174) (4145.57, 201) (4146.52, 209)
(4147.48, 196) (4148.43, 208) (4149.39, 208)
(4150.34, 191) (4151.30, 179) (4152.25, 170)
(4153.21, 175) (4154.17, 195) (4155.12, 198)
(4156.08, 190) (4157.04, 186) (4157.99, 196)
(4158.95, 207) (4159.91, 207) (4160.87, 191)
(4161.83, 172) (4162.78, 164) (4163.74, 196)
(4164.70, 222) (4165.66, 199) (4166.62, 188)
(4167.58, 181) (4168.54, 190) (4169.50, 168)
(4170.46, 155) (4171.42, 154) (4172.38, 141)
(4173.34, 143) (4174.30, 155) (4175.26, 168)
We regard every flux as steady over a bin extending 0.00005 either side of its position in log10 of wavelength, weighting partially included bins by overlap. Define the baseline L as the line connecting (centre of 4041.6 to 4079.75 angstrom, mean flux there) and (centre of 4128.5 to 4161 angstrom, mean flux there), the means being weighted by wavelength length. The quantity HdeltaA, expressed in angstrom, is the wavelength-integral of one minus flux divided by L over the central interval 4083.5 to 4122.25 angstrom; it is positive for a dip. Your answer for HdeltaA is 4.93 angstrom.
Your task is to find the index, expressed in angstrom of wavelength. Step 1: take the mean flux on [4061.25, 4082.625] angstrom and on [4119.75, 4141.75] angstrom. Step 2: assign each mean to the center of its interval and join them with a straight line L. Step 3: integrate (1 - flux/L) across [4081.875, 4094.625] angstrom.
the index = 2.06 angstrom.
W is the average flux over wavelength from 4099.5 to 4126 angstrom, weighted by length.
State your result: 177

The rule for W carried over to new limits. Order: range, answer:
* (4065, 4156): 182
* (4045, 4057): 202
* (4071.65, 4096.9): 180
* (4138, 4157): 190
